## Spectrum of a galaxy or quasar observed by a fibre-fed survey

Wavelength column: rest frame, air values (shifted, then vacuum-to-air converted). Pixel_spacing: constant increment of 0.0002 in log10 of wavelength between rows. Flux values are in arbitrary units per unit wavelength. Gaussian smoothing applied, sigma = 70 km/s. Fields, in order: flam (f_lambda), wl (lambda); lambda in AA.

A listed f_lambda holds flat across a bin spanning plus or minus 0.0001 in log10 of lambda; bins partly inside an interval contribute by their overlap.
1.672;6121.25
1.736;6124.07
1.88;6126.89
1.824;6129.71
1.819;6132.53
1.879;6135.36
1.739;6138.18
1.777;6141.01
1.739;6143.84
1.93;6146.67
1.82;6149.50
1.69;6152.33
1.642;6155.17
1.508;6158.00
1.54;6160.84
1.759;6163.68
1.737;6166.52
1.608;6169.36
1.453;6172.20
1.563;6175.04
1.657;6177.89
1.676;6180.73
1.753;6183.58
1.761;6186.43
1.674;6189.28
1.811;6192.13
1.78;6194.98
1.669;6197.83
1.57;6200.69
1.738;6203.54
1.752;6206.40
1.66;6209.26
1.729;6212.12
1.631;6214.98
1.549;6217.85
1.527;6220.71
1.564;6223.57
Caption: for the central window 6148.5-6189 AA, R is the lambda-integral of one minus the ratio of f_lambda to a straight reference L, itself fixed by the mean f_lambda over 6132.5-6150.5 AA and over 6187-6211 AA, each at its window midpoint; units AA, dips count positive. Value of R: 2.5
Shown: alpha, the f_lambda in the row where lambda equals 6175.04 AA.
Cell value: 1.563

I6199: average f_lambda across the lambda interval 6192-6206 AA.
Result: 1.71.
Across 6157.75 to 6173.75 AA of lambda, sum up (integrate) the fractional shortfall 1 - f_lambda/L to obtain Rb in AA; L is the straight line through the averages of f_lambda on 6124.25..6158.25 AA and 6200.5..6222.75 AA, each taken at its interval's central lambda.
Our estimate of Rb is 1.16 AA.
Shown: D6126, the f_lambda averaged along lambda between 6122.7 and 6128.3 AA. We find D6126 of 1.81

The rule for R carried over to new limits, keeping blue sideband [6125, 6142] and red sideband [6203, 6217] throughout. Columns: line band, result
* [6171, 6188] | 0.9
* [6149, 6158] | 0.6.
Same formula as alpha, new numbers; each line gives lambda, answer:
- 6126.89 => 1.88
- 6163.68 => 1.759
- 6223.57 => 1.564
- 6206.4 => 1.752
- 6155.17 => 1.642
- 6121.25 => 1.672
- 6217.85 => 1.549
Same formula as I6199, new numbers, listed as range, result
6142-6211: 1.69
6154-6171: 1.63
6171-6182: 1.59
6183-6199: 1.74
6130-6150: 1.82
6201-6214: 1.7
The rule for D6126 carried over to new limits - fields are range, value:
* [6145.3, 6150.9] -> 1.88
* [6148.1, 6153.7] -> 1.76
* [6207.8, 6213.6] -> 1.69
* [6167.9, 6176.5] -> 1.54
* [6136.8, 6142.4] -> 1.76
